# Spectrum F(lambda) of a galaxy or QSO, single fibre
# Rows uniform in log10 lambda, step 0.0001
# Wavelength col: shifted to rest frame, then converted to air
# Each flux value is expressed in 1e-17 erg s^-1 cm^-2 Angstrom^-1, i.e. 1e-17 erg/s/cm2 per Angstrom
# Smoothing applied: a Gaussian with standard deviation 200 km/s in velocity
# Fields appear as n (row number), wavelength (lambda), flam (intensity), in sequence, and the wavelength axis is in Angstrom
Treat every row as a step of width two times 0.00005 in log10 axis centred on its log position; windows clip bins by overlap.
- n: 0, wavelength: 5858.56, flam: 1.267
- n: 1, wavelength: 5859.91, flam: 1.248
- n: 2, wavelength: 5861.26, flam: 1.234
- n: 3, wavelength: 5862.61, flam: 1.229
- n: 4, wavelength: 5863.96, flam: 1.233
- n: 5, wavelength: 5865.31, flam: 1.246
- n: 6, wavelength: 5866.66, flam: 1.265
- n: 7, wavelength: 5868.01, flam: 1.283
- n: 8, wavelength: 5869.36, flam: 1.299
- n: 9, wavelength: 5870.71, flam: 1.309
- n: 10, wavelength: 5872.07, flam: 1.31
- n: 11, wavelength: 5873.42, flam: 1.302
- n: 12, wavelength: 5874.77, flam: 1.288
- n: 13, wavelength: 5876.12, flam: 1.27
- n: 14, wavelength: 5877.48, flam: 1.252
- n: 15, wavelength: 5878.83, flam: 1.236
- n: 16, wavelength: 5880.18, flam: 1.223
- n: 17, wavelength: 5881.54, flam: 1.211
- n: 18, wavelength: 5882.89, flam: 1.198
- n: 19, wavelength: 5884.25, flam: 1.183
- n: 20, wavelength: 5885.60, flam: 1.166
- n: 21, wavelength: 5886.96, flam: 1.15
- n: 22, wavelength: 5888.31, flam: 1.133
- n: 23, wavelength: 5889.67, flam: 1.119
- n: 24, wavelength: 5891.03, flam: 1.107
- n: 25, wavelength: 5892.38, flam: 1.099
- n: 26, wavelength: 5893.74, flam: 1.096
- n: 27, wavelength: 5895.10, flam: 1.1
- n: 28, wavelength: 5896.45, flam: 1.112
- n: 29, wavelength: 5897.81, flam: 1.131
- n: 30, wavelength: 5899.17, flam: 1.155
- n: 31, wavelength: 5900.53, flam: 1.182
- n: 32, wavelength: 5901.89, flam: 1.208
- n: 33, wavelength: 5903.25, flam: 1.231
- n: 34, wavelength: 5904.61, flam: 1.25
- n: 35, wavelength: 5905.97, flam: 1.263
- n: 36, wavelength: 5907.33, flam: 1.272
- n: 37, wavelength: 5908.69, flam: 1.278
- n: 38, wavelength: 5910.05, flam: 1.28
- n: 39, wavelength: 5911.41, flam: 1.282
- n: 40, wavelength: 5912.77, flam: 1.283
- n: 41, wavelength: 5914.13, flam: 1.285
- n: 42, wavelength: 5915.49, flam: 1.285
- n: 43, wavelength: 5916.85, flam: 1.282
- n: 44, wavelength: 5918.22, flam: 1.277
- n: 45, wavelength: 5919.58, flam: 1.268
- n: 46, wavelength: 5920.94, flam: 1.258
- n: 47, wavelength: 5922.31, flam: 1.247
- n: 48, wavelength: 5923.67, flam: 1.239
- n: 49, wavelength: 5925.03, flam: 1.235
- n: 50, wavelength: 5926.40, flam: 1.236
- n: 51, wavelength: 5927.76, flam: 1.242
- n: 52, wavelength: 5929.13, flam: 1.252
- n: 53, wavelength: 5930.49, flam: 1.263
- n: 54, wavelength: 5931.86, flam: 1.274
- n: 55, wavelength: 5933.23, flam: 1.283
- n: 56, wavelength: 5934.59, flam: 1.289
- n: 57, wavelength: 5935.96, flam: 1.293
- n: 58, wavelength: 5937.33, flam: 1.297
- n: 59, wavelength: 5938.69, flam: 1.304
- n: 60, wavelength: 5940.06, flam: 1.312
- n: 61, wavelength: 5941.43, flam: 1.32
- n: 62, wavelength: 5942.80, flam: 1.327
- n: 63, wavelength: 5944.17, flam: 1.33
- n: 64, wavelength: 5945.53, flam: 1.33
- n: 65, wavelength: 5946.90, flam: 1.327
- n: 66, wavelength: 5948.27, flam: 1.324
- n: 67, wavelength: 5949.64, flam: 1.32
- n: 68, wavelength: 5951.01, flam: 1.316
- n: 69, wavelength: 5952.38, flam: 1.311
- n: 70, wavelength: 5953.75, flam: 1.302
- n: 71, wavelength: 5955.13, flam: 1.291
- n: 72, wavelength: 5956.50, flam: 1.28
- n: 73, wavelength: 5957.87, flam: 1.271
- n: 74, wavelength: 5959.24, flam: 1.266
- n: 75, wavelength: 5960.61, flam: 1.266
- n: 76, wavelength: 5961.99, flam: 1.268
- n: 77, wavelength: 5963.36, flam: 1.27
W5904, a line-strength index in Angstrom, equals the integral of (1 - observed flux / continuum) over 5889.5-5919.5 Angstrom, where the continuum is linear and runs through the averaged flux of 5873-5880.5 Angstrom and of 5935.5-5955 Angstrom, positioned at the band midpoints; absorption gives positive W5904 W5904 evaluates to 1.72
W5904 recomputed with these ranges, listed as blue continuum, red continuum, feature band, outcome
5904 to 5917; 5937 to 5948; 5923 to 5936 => 0.4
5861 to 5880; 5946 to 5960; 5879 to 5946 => 2.7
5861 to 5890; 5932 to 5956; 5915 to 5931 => 0.4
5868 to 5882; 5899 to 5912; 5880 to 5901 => 1.9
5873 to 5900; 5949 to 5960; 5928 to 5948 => -0.5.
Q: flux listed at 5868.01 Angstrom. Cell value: 1.283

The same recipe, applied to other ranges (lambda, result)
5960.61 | 1.266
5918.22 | 1.277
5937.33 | 1.297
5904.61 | 1.25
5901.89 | 1.208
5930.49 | 1.263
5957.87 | 1.271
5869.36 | 1.299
